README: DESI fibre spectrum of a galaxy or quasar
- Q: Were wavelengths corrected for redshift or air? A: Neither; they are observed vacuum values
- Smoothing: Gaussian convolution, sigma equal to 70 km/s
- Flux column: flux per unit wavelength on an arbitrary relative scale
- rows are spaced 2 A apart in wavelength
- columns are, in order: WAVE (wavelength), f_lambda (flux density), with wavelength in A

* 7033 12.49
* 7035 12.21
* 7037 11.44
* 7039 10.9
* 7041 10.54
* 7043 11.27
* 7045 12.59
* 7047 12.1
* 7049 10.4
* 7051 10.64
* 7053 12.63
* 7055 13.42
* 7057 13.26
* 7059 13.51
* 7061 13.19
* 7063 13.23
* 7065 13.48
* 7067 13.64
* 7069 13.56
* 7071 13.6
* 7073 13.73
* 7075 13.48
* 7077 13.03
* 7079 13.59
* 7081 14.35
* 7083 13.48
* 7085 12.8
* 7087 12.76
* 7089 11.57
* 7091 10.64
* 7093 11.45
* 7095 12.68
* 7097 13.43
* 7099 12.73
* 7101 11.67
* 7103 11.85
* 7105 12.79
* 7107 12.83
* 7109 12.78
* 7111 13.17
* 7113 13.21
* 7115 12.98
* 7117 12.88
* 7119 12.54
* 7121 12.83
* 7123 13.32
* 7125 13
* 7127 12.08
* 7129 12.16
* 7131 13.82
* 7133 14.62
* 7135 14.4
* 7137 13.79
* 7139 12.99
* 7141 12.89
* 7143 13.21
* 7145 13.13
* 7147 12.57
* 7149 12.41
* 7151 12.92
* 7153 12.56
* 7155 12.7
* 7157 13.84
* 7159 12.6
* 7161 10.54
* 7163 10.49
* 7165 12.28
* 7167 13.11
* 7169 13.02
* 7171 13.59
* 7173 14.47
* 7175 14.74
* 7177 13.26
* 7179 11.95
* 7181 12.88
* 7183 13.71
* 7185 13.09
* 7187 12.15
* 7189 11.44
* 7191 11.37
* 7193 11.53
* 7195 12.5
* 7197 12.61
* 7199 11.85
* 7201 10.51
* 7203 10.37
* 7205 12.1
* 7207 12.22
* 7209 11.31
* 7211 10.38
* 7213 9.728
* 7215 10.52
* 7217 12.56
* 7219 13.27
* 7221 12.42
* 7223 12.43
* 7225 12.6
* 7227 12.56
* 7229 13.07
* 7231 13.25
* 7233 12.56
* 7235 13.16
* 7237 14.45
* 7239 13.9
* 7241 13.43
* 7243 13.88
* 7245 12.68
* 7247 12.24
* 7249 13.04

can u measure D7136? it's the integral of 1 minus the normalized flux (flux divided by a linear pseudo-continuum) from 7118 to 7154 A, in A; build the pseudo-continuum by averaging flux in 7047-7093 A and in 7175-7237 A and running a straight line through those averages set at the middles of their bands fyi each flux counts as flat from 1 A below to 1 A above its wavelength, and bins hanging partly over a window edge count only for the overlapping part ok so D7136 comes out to -1.5 A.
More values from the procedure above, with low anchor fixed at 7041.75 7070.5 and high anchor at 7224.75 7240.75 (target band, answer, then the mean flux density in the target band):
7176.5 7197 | 1.1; 12.4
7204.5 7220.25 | 2.0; 11.5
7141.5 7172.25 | 0.8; 12.6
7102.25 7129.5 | 0.2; 12.8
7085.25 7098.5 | 0.6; 12.2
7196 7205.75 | 1.2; 11.5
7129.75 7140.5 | -0.8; 13.8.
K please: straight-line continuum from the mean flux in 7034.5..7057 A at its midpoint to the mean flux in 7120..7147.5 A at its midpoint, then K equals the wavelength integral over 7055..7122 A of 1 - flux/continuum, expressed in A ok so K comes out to -2.8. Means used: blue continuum 11.7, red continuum 13.2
